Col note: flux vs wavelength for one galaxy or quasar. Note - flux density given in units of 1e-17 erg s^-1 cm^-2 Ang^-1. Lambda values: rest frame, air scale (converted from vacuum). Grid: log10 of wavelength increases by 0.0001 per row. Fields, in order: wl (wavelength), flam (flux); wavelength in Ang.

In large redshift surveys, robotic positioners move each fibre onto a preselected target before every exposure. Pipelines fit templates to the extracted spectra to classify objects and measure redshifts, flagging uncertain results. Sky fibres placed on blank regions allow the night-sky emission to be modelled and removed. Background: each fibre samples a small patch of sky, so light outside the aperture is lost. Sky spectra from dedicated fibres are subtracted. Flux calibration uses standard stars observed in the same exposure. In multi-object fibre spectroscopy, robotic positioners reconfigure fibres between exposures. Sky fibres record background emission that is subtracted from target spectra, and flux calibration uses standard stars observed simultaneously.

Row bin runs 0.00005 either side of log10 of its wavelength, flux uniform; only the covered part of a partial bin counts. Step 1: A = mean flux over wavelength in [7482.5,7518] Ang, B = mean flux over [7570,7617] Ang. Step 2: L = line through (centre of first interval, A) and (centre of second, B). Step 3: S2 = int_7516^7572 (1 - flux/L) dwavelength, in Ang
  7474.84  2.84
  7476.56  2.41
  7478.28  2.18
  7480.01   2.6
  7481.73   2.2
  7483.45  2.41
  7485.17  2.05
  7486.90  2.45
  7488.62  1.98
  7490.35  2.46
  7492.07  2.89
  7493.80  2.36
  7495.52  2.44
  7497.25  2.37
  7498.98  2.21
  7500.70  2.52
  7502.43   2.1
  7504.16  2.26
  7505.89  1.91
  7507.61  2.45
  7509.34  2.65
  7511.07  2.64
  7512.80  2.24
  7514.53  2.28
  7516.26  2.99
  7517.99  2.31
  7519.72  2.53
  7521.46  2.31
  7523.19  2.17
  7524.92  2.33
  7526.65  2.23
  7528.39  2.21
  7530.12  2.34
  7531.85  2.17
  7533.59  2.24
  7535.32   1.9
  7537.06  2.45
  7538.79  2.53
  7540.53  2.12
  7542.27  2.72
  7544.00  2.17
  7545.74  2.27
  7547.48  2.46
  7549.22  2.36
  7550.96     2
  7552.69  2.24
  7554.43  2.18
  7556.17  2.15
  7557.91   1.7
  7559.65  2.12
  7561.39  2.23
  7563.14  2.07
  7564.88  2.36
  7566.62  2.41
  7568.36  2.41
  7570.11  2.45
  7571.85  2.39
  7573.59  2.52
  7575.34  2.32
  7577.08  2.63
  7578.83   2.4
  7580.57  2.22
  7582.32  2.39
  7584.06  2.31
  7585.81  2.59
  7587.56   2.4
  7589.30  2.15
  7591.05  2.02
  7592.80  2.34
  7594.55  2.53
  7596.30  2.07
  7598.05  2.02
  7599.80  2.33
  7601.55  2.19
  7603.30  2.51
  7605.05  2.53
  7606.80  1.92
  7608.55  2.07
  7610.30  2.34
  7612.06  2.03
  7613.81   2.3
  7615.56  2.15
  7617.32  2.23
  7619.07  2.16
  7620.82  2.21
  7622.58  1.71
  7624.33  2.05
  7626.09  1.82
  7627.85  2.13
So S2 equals 1.49 Ang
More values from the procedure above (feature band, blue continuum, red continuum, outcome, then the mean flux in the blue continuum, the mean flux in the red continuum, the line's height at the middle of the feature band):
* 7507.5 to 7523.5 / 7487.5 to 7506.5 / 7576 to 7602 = -1.0 Ang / 2.33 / 2.31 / 2.32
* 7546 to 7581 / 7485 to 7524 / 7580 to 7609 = 0.4 Ang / 2.38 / 2.27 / 2.31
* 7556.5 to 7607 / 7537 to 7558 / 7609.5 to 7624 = -2.1 Ang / 2.27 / 2.14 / 2.2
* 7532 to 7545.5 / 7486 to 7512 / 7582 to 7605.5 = 0.3 Ang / 2.38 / 2.31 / 2.35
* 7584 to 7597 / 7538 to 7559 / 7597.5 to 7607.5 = -0.3 Ang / 2.24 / 2.26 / 2.26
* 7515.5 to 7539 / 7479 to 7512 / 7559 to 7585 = 0.3 Ang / 2.36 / 2.35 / 2.36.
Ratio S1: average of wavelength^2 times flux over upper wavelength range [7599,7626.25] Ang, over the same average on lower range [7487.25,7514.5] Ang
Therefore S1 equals 0.9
